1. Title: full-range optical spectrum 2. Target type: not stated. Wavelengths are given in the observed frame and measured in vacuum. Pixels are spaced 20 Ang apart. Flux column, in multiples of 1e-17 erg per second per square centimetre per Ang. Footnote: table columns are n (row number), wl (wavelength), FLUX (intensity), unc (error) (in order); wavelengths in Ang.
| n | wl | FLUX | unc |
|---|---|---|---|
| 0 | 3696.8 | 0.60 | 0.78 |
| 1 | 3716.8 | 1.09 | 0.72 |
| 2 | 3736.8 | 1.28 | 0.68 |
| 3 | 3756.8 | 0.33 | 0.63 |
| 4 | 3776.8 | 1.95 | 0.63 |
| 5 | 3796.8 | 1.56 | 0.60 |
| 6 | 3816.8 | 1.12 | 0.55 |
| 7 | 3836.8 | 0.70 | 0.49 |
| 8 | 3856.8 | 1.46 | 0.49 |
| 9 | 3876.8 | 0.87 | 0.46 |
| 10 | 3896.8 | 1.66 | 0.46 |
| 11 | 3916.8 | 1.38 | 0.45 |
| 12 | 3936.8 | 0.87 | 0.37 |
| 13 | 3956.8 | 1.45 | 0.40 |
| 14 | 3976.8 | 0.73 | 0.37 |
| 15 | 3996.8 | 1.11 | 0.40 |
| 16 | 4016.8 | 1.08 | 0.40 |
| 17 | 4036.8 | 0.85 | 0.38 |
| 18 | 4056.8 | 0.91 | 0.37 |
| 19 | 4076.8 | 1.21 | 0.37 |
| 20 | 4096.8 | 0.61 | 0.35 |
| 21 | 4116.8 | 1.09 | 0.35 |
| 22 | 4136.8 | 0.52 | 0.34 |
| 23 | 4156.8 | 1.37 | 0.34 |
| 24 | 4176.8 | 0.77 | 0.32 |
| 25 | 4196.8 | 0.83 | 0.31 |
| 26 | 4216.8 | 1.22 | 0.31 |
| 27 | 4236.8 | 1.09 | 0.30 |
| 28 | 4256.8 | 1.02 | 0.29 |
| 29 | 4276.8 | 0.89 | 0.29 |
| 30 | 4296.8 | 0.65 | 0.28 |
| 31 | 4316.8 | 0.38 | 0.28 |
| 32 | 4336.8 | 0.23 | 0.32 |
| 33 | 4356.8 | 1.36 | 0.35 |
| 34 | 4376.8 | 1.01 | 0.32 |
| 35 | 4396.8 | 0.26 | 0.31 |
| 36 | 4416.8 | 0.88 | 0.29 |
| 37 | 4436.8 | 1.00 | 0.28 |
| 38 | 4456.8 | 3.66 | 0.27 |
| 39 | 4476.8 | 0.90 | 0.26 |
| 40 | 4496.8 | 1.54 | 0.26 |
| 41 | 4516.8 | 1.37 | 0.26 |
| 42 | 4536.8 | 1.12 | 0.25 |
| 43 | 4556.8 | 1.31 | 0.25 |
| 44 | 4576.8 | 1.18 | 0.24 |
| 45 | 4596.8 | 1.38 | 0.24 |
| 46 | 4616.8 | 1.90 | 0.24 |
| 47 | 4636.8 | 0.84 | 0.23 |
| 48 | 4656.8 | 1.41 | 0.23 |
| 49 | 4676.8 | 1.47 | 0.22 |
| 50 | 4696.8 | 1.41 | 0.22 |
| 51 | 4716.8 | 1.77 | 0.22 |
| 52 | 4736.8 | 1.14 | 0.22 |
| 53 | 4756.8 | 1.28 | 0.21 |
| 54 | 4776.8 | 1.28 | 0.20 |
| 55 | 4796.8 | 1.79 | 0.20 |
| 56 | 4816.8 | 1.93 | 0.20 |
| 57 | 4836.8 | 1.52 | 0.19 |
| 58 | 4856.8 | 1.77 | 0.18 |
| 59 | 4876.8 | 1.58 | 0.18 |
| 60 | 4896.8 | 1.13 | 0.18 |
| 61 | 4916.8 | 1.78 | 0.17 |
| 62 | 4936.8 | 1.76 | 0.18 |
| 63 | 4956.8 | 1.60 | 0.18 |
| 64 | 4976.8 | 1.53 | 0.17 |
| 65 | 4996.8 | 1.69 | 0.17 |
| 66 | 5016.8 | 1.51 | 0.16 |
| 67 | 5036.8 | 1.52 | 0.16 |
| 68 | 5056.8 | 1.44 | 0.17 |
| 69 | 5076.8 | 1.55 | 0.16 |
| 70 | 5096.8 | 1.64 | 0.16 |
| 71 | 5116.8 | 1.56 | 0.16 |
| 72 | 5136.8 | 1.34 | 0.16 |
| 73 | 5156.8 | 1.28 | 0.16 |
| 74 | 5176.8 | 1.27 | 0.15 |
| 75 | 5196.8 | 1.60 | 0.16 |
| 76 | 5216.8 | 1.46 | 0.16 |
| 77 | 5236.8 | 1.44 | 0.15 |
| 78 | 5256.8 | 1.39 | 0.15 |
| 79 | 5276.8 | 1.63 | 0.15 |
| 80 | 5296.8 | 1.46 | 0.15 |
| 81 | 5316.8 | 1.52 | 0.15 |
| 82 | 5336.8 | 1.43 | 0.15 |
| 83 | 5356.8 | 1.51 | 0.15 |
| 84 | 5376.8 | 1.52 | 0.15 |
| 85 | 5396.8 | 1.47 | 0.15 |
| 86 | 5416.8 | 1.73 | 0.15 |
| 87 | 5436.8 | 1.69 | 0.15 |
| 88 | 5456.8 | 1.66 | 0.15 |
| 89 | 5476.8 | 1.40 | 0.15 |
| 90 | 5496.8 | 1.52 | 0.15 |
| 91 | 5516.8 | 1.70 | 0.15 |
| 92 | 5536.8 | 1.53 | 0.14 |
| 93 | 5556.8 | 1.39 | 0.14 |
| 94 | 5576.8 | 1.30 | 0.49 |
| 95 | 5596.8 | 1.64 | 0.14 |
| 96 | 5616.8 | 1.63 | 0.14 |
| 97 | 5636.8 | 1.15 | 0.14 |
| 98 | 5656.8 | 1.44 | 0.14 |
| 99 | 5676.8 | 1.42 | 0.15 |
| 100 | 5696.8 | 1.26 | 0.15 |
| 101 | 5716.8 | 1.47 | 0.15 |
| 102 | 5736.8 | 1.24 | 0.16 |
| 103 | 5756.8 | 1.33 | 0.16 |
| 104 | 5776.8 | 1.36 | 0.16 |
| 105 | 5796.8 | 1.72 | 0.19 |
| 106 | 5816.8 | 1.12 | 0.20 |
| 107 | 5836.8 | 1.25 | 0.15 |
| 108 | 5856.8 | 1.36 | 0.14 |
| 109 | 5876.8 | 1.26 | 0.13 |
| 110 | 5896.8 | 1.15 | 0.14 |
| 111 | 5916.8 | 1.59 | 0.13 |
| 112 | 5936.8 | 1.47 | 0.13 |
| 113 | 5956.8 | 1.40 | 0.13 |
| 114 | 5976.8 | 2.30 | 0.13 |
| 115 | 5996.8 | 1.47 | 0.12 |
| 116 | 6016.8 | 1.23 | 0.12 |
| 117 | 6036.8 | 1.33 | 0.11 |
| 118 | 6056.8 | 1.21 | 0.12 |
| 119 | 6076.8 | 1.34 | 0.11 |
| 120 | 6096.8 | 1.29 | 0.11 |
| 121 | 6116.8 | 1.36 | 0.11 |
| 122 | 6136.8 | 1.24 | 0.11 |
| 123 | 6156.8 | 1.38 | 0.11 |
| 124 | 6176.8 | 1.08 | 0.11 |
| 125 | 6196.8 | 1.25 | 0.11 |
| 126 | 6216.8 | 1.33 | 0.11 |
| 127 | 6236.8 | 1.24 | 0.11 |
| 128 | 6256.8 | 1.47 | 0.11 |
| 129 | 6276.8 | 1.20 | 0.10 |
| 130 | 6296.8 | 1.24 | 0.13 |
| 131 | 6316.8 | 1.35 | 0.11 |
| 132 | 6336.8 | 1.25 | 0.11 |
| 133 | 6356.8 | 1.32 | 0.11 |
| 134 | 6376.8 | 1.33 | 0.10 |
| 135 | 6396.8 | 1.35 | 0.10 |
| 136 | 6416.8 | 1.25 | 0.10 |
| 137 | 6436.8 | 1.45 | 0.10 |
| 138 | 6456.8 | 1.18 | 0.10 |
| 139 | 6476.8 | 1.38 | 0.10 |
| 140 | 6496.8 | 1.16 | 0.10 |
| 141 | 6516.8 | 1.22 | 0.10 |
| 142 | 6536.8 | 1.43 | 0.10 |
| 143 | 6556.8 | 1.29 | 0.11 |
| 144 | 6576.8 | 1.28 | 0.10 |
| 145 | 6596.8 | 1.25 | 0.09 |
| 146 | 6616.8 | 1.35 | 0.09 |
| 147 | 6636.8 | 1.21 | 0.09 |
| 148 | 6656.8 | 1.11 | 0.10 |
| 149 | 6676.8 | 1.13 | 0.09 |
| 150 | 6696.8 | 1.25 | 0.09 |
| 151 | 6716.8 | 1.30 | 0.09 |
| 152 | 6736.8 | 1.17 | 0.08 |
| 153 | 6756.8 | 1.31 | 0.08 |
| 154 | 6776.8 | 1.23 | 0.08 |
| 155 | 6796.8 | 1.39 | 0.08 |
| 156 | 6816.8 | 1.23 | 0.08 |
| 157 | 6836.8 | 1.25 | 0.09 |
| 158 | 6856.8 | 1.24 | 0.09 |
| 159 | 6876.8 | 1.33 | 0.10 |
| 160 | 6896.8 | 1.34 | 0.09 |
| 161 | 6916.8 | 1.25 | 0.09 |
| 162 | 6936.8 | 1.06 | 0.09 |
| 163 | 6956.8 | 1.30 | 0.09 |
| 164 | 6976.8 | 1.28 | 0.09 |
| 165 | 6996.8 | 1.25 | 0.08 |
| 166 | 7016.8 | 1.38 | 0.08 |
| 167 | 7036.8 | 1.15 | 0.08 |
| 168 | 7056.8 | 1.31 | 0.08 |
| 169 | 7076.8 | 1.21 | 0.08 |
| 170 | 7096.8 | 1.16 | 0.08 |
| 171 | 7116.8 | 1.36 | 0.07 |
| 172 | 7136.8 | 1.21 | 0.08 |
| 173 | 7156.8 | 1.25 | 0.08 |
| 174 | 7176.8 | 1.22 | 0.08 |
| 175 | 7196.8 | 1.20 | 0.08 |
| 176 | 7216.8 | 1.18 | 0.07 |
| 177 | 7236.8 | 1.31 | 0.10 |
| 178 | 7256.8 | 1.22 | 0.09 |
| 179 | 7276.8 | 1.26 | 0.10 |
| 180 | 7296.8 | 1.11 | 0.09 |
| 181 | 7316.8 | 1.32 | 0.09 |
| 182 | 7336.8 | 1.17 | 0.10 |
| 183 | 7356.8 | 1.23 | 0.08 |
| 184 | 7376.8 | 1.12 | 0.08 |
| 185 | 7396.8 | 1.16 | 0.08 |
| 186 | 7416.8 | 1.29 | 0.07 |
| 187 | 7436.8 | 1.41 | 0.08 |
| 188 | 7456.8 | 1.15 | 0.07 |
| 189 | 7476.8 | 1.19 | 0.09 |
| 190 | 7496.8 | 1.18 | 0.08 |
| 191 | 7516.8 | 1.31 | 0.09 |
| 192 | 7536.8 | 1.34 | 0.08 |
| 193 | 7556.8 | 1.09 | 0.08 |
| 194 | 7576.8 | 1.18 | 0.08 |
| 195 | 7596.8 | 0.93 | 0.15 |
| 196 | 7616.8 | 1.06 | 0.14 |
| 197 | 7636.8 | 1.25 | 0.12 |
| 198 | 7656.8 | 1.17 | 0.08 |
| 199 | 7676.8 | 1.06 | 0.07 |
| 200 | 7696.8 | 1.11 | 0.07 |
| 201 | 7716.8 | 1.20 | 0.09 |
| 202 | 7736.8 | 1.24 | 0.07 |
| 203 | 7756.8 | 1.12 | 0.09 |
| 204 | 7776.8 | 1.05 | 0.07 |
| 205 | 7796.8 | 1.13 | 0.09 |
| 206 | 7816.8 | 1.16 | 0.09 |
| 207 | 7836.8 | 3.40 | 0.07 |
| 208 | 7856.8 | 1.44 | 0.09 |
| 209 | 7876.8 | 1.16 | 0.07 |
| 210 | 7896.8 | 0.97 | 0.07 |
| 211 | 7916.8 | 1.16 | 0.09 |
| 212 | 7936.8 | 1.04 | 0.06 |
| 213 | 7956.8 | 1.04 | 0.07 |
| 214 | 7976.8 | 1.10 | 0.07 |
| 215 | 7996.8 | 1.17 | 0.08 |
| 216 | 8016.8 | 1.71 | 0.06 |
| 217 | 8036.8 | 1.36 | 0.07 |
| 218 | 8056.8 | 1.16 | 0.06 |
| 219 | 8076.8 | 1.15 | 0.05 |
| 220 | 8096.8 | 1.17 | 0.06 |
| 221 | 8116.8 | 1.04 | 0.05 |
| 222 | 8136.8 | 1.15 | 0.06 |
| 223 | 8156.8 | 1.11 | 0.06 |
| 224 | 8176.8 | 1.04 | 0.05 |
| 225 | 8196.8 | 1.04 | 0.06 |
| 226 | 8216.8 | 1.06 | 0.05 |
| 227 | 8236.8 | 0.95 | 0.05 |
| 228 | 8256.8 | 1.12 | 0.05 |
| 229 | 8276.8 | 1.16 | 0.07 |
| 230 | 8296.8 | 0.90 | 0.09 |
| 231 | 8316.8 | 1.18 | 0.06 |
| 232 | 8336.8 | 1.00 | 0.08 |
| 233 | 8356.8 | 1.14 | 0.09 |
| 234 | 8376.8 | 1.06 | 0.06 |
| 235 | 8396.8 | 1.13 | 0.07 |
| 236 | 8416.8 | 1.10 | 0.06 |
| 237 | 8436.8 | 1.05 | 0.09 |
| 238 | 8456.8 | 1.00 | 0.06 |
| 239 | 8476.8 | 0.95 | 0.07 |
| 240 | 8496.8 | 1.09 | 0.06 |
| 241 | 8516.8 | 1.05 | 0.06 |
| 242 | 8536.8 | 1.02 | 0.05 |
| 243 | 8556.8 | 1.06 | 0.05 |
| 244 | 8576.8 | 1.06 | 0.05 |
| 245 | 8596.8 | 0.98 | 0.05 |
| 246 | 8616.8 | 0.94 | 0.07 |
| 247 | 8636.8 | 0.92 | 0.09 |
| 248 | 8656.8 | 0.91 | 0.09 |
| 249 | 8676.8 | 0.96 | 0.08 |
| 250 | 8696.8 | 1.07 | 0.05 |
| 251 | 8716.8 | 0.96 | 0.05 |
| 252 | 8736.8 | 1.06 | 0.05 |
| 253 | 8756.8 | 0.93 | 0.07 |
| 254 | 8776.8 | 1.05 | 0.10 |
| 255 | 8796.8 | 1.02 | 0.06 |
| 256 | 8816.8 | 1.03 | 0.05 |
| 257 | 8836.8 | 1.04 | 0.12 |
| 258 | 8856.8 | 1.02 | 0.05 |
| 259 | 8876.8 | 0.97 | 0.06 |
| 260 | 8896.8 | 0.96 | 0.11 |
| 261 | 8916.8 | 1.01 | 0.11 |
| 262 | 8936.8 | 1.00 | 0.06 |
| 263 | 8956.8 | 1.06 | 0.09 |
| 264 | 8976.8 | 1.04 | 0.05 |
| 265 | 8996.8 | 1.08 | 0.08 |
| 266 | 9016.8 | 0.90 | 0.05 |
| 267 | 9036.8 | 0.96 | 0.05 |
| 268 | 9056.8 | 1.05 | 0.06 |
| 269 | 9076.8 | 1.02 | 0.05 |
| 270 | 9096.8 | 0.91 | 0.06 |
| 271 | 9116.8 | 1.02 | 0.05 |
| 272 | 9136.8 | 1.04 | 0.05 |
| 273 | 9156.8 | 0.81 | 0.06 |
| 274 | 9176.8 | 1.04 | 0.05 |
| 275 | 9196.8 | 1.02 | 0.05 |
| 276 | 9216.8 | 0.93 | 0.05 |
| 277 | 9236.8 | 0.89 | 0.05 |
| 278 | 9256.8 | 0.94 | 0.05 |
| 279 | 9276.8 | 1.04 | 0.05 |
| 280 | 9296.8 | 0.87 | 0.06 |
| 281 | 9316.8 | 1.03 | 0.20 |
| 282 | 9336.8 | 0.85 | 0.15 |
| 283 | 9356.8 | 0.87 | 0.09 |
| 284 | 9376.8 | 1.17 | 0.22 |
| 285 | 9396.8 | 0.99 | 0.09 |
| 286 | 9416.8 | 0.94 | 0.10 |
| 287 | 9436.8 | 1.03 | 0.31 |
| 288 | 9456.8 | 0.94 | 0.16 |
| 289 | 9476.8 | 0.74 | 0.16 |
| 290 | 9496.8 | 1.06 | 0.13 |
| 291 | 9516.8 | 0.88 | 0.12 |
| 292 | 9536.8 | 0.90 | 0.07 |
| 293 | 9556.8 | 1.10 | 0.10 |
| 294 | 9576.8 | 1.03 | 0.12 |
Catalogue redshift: 0.194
